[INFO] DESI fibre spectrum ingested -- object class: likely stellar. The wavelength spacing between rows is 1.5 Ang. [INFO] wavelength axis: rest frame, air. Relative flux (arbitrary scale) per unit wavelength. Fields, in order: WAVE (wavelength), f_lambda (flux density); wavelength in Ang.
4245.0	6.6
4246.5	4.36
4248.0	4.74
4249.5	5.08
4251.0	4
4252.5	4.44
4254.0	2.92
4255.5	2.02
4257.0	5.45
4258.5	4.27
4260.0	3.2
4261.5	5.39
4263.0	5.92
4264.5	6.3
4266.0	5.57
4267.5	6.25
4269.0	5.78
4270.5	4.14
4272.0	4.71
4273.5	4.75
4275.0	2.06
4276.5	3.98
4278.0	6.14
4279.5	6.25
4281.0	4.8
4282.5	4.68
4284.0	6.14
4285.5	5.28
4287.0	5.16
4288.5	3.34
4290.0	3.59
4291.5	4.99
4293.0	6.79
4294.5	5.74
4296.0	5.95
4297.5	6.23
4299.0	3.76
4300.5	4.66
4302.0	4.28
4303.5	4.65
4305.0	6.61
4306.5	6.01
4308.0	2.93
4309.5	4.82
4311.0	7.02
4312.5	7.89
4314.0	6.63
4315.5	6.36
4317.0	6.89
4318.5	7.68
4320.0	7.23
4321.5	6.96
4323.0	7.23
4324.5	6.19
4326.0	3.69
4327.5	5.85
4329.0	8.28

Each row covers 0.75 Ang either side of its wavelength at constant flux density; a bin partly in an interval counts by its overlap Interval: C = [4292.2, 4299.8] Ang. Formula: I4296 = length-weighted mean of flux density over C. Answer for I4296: 5.68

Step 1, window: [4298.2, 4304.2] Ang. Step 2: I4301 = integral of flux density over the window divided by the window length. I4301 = 4.35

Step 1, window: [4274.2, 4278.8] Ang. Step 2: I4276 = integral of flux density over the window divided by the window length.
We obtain 4.09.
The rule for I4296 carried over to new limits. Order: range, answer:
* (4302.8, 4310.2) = 5.01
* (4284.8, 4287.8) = 5.19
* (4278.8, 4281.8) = 5.5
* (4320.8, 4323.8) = 7.08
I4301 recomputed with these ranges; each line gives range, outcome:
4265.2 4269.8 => 5.85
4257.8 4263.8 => 4.71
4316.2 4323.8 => 7.19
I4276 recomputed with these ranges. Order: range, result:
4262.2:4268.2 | 6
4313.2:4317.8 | 6.65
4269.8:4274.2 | 4.54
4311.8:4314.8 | 7.23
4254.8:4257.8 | 3.77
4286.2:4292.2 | 4.27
